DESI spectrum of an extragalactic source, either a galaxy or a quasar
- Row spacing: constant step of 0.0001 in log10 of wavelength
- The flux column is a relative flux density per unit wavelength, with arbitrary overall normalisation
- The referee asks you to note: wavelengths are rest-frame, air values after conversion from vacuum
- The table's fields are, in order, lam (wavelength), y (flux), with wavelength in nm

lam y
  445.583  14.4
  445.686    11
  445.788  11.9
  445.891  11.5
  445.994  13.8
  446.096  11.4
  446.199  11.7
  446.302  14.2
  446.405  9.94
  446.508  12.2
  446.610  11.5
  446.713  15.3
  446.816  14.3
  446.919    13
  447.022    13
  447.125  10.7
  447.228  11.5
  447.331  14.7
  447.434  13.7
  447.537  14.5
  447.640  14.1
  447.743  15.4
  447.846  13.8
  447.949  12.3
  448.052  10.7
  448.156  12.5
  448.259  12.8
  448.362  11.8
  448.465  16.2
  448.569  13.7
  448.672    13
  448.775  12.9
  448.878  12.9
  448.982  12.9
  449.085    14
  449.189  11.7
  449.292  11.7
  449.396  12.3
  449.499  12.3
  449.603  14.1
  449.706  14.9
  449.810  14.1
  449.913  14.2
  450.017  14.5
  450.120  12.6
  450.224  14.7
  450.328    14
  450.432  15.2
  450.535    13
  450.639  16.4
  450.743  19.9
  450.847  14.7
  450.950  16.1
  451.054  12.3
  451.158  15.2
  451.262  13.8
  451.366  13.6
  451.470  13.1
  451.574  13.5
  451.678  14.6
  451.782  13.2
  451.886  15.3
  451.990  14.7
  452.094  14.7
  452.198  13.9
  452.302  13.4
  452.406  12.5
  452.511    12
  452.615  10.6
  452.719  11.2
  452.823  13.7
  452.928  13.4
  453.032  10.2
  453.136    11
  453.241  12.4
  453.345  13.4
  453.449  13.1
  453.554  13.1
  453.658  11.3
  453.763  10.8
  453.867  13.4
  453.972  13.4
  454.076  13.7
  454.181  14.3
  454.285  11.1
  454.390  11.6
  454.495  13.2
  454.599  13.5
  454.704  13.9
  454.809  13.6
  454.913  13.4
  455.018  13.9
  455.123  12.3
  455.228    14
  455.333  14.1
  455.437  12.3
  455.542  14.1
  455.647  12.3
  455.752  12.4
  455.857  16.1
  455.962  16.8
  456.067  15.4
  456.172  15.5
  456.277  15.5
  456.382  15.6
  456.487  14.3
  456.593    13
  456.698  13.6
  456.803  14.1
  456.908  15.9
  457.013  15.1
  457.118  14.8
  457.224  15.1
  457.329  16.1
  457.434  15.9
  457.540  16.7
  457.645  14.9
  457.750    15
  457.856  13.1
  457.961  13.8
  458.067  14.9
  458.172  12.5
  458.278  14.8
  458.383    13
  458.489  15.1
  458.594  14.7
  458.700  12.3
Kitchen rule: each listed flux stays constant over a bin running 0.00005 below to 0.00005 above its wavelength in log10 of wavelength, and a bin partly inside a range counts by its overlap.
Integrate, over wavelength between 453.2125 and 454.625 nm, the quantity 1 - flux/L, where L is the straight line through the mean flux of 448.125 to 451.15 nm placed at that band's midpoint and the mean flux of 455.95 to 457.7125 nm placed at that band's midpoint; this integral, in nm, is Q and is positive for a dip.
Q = 0.18 nm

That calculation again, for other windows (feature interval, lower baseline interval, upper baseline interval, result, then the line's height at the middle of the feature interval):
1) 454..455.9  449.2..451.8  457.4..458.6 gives 0.138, 14.4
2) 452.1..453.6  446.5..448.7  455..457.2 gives 0.155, 13.9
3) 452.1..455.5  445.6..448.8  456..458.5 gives 0.322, 14.1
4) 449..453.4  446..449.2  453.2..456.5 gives -0.112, 13.3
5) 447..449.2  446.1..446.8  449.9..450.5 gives 0.011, 13.2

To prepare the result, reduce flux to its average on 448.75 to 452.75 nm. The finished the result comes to 13.8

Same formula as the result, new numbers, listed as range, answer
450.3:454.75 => 13.4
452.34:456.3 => 13.1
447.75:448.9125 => 13.1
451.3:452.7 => 13.4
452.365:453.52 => 12.1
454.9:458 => 14.5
